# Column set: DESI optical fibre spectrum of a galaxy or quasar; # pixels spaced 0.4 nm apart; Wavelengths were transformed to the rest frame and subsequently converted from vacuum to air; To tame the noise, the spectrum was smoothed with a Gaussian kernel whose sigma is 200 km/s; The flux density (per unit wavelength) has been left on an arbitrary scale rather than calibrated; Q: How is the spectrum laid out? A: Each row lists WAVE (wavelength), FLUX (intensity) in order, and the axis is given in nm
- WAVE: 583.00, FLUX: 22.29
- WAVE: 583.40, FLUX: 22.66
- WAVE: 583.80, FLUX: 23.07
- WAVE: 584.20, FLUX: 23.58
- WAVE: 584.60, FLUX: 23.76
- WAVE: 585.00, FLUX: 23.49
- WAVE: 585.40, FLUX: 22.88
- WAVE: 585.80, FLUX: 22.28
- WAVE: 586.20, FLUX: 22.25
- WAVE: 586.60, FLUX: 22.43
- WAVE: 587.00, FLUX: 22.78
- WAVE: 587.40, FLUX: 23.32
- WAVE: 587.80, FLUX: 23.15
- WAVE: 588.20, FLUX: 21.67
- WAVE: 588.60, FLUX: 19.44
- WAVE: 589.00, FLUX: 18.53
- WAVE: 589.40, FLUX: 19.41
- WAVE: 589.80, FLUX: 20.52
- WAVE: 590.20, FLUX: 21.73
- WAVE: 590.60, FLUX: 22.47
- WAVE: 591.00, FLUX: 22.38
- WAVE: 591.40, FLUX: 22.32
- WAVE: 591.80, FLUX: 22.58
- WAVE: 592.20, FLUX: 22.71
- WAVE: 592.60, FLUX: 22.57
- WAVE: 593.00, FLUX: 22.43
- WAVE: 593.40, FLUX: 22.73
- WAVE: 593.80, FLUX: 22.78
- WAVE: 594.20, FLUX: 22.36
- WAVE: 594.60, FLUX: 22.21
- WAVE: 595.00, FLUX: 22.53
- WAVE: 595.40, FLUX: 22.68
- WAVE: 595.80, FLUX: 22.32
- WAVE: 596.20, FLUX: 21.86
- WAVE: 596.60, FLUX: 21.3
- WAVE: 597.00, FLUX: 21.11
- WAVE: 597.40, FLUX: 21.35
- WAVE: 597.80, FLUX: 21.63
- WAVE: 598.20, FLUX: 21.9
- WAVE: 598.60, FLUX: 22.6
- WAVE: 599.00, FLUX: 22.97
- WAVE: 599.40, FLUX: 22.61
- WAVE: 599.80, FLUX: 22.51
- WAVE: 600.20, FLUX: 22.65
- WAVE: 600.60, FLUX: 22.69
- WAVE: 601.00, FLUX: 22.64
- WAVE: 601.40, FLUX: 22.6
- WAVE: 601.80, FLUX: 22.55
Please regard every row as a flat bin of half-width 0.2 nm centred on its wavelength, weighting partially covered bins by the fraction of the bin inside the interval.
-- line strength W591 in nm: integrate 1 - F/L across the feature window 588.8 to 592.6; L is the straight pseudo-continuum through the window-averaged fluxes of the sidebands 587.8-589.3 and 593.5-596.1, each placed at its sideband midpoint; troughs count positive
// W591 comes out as -0.07 nm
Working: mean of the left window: 20.3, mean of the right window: 22.5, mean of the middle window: 21.5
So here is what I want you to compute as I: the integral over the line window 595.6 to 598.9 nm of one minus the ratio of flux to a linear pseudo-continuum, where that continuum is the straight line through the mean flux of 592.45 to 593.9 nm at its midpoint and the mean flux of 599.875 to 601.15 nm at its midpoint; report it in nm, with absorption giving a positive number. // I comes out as 0.12 nm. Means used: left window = 22.6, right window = 22.6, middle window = 21.8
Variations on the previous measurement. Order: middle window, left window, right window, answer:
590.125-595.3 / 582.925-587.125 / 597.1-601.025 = 0.02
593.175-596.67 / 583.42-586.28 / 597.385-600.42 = 0.03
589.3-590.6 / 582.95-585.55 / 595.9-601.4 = 0.10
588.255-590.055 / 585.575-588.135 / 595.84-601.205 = 0.23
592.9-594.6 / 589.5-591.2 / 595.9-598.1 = -0.08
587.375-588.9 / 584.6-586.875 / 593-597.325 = 0.07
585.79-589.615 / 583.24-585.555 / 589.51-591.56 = 0.17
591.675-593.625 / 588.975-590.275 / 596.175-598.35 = -0.19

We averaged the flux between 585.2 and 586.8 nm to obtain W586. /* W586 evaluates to 22.5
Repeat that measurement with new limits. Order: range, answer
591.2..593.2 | 22.5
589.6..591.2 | 21.8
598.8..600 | 22.7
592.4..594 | 22.6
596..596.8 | 21.6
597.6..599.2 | 22.3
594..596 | 22.4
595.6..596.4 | 22.1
